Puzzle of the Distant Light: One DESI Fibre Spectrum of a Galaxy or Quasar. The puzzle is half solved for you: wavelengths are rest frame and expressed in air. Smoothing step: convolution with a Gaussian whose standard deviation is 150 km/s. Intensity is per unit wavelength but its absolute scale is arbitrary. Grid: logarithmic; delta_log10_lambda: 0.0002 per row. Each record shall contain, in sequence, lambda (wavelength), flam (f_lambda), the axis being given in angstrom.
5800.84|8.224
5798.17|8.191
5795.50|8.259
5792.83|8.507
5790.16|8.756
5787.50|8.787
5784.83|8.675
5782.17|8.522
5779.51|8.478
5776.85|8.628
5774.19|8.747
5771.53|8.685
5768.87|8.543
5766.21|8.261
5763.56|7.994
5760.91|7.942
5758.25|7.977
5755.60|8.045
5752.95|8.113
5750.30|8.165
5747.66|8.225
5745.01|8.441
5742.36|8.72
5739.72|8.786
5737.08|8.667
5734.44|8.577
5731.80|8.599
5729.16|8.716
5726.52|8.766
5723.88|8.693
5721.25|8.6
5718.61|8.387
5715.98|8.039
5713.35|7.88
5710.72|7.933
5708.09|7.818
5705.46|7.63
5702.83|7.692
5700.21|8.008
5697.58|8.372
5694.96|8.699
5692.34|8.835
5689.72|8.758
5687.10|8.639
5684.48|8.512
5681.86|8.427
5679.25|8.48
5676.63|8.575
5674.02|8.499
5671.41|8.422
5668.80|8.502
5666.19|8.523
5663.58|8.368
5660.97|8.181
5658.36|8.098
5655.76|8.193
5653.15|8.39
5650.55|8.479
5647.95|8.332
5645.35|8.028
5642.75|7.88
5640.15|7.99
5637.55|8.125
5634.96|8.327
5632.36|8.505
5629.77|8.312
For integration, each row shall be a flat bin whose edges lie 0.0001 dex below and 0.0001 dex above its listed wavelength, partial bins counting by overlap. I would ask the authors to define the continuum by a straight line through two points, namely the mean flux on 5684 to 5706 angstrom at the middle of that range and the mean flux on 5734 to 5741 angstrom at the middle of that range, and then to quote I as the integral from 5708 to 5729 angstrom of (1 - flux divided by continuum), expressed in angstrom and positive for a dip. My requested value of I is 0.6 angstrom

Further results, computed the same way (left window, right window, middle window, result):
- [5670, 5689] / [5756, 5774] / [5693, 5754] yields 0.34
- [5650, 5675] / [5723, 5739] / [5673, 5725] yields 1.24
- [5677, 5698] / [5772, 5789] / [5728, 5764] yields 1.11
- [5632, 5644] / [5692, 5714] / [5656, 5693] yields -1.71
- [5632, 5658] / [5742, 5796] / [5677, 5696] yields -0.79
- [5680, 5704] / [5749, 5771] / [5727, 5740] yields -0.63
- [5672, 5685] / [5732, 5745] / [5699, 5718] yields 1.55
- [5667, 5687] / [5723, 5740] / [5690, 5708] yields 0.76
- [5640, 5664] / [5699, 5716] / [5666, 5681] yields -0.81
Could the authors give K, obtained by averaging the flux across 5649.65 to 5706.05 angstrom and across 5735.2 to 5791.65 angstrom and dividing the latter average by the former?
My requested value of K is 1.01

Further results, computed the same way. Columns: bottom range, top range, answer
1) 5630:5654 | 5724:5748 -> 1.05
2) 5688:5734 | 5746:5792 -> 1.01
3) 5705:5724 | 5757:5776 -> 1.03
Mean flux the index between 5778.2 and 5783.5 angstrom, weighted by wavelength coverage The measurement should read 8.51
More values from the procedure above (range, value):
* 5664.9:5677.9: 8.51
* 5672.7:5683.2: 8.5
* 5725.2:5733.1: 8.69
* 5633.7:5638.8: 8.24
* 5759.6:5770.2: 8.19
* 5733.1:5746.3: 8.64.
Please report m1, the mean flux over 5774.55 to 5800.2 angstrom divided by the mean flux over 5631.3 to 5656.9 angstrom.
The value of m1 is 1.0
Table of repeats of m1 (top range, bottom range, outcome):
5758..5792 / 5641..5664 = 1.03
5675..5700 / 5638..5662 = 1.05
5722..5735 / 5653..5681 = 1.03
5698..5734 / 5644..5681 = 0.98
